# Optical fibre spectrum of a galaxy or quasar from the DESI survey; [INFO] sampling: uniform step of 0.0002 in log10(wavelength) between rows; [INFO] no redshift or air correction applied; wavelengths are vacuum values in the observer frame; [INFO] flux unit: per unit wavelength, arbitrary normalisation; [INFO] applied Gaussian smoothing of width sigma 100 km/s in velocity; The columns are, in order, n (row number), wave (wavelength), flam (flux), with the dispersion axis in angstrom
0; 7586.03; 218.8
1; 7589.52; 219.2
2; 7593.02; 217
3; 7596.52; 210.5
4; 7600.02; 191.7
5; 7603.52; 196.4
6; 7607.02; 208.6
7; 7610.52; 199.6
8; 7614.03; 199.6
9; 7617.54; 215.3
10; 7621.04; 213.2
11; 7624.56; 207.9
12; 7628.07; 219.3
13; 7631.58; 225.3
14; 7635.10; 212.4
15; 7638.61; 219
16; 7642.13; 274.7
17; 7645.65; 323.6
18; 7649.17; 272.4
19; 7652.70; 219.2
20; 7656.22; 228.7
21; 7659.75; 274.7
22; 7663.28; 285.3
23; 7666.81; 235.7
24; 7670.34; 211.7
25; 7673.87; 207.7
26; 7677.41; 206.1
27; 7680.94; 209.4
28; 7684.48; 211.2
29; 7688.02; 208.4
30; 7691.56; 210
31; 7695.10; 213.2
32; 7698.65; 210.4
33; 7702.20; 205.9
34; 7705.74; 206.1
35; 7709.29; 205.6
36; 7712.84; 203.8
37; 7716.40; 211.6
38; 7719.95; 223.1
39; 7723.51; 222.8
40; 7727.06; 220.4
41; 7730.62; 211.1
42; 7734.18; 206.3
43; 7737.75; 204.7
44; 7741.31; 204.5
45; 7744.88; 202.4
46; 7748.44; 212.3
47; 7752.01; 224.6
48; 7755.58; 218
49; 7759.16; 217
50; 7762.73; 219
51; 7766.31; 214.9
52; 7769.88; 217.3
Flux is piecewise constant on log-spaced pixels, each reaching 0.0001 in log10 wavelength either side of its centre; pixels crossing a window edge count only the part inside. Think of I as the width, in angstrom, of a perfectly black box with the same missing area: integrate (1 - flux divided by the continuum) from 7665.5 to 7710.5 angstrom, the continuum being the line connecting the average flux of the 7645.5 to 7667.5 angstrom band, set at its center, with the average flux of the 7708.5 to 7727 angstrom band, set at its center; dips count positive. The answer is 4.9 angstrom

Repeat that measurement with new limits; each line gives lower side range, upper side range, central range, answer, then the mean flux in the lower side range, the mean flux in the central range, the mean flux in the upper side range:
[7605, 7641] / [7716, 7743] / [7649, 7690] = -3.1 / 213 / 229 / 213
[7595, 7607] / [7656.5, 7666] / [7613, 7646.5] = 0.6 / 201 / 229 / 267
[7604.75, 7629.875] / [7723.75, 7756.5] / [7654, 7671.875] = -3.1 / 209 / 247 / 212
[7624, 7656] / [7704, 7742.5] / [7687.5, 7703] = 0.8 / 242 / 210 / 211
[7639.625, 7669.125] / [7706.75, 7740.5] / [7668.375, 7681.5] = 2.0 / 262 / 209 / 212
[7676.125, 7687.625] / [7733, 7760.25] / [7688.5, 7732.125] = -0.4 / 209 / 212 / 211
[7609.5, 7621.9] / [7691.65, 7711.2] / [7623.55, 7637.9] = -0.7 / 207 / 217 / 208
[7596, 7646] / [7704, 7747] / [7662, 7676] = -1.2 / 219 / 233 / 210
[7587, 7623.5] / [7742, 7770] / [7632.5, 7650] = -4.1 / 207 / 258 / 215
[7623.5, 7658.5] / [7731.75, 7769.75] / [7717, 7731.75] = 0.0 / 241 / 219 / 213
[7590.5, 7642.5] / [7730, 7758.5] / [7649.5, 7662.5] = -2.2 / 213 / 248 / 211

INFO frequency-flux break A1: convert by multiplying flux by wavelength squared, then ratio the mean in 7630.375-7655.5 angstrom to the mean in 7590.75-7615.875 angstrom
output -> 1.24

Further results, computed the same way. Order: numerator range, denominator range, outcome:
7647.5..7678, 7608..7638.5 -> 1.14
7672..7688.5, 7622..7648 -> 0.88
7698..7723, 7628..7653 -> 0.86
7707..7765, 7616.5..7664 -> 0.90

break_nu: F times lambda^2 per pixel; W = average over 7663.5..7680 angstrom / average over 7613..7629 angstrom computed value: 1.06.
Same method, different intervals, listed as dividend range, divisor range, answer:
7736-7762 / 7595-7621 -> 1.08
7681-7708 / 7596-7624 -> 1.05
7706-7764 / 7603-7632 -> 1.05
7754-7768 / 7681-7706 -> 1.05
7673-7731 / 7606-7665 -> 0.91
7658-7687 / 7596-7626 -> 1.14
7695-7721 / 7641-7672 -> 0.82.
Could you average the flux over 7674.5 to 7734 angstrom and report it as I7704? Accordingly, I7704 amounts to 211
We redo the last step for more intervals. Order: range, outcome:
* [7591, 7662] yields 227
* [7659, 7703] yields 221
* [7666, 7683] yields 213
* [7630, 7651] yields 255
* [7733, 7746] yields 204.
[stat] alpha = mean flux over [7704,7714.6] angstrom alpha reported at 205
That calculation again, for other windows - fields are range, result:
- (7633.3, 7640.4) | 216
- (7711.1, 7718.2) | 208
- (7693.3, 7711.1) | 208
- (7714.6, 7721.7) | 217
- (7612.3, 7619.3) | 208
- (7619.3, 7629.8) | 213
